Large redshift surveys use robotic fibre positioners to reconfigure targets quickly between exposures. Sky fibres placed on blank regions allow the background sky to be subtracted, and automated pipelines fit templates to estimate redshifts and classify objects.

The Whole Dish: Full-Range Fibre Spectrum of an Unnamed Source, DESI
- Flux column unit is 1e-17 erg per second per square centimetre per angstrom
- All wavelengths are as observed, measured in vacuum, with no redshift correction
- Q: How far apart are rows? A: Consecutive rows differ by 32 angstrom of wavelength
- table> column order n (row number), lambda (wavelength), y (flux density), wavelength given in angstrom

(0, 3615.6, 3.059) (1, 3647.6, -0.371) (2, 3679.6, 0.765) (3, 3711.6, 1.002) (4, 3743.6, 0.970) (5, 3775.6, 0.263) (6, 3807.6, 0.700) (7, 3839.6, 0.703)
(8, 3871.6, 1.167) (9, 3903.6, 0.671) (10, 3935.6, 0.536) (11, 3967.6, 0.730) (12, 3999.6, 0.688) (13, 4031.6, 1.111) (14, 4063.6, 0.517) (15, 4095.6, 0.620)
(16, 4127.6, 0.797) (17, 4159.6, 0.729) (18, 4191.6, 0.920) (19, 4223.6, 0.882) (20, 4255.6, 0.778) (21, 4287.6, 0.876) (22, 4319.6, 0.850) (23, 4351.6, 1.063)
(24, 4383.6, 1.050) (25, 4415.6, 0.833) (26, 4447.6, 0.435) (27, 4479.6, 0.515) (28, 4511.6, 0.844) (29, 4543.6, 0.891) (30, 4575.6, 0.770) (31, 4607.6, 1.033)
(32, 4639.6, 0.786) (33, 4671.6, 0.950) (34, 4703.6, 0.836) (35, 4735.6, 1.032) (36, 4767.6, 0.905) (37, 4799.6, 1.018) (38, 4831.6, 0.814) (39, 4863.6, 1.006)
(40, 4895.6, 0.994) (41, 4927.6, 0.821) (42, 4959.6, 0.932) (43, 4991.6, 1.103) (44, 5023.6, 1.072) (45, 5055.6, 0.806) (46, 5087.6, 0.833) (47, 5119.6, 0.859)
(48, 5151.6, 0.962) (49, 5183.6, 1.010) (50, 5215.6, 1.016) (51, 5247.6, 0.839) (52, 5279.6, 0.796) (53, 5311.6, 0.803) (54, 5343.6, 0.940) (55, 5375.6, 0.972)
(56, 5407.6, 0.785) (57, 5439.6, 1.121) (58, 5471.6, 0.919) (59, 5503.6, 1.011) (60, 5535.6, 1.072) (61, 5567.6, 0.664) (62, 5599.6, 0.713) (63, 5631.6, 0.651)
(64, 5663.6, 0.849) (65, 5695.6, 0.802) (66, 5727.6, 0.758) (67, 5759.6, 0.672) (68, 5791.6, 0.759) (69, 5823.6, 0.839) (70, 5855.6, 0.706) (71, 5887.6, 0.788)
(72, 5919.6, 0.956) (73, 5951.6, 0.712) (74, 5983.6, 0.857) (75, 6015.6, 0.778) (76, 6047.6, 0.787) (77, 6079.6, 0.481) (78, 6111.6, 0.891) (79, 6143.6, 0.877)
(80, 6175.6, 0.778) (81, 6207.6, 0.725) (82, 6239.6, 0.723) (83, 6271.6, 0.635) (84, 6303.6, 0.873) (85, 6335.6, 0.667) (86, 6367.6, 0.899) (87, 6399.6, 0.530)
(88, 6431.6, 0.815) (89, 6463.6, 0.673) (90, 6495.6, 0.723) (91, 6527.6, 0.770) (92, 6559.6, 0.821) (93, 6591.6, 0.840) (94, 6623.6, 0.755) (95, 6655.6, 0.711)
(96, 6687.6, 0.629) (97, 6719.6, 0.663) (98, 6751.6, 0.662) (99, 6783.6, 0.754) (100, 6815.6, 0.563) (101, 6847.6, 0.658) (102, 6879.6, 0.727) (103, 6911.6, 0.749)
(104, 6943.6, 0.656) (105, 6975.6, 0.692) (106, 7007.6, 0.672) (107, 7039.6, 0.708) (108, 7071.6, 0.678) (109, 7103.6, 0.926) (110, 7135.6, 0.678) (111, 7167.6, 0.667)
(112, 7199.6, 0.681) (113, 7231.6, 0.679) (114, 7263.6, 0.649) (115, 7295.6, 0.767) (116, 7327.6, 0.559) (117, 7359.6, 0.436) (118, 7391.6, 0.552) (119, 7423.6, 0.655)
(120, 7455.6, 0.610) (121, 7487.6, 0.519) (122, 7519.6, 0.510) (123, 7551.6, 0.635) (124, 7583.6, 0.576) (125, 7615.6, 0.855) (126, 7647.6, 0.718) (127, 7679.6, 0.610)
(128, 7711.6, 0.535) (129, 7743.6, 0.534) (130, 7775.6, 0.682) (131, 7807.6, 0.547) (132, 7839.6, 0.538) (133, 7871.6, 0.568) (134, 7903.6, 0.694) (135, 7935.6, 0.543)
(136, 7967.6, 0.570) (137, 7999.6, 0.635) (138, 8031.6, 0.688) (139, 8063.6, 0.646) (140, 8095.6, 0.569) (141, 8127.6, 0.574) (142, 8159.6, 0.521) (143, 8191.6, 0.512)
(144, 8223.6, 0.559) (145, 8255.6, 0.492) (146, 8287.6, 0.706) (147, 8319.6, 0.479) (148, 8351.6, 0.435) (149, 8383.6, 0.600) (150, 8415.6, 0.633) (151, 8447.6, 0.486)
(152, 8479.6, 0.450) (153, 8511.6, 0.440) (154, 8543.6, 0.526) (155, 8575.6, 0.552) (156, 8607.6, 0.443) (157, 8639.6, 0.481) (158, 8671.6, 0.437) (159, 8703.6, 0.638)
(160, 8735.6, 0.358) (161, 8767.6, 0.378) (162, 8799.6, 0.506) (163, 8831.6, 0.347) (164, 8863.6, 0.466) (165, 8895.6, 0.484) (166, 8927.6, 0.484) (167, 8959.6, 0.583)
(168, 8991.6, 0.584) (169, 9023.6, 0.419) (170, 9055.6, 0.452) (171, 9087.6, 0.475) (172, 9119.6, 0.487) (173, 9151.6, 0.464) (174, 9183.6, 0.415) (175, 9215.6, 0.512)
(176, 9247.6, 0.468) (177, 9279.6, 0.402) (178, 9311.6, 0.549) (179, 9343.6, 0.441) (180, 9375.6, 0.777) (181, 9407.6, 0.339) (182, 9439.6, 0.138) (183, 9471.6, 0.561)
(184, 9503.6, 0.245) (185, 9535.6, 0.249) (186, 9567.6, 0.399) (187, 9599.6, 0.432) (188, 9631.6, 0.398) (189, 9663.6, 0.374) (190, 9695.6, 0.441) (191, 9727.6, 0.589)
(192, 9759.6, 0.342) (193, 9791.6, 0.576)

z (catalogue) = 0.084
